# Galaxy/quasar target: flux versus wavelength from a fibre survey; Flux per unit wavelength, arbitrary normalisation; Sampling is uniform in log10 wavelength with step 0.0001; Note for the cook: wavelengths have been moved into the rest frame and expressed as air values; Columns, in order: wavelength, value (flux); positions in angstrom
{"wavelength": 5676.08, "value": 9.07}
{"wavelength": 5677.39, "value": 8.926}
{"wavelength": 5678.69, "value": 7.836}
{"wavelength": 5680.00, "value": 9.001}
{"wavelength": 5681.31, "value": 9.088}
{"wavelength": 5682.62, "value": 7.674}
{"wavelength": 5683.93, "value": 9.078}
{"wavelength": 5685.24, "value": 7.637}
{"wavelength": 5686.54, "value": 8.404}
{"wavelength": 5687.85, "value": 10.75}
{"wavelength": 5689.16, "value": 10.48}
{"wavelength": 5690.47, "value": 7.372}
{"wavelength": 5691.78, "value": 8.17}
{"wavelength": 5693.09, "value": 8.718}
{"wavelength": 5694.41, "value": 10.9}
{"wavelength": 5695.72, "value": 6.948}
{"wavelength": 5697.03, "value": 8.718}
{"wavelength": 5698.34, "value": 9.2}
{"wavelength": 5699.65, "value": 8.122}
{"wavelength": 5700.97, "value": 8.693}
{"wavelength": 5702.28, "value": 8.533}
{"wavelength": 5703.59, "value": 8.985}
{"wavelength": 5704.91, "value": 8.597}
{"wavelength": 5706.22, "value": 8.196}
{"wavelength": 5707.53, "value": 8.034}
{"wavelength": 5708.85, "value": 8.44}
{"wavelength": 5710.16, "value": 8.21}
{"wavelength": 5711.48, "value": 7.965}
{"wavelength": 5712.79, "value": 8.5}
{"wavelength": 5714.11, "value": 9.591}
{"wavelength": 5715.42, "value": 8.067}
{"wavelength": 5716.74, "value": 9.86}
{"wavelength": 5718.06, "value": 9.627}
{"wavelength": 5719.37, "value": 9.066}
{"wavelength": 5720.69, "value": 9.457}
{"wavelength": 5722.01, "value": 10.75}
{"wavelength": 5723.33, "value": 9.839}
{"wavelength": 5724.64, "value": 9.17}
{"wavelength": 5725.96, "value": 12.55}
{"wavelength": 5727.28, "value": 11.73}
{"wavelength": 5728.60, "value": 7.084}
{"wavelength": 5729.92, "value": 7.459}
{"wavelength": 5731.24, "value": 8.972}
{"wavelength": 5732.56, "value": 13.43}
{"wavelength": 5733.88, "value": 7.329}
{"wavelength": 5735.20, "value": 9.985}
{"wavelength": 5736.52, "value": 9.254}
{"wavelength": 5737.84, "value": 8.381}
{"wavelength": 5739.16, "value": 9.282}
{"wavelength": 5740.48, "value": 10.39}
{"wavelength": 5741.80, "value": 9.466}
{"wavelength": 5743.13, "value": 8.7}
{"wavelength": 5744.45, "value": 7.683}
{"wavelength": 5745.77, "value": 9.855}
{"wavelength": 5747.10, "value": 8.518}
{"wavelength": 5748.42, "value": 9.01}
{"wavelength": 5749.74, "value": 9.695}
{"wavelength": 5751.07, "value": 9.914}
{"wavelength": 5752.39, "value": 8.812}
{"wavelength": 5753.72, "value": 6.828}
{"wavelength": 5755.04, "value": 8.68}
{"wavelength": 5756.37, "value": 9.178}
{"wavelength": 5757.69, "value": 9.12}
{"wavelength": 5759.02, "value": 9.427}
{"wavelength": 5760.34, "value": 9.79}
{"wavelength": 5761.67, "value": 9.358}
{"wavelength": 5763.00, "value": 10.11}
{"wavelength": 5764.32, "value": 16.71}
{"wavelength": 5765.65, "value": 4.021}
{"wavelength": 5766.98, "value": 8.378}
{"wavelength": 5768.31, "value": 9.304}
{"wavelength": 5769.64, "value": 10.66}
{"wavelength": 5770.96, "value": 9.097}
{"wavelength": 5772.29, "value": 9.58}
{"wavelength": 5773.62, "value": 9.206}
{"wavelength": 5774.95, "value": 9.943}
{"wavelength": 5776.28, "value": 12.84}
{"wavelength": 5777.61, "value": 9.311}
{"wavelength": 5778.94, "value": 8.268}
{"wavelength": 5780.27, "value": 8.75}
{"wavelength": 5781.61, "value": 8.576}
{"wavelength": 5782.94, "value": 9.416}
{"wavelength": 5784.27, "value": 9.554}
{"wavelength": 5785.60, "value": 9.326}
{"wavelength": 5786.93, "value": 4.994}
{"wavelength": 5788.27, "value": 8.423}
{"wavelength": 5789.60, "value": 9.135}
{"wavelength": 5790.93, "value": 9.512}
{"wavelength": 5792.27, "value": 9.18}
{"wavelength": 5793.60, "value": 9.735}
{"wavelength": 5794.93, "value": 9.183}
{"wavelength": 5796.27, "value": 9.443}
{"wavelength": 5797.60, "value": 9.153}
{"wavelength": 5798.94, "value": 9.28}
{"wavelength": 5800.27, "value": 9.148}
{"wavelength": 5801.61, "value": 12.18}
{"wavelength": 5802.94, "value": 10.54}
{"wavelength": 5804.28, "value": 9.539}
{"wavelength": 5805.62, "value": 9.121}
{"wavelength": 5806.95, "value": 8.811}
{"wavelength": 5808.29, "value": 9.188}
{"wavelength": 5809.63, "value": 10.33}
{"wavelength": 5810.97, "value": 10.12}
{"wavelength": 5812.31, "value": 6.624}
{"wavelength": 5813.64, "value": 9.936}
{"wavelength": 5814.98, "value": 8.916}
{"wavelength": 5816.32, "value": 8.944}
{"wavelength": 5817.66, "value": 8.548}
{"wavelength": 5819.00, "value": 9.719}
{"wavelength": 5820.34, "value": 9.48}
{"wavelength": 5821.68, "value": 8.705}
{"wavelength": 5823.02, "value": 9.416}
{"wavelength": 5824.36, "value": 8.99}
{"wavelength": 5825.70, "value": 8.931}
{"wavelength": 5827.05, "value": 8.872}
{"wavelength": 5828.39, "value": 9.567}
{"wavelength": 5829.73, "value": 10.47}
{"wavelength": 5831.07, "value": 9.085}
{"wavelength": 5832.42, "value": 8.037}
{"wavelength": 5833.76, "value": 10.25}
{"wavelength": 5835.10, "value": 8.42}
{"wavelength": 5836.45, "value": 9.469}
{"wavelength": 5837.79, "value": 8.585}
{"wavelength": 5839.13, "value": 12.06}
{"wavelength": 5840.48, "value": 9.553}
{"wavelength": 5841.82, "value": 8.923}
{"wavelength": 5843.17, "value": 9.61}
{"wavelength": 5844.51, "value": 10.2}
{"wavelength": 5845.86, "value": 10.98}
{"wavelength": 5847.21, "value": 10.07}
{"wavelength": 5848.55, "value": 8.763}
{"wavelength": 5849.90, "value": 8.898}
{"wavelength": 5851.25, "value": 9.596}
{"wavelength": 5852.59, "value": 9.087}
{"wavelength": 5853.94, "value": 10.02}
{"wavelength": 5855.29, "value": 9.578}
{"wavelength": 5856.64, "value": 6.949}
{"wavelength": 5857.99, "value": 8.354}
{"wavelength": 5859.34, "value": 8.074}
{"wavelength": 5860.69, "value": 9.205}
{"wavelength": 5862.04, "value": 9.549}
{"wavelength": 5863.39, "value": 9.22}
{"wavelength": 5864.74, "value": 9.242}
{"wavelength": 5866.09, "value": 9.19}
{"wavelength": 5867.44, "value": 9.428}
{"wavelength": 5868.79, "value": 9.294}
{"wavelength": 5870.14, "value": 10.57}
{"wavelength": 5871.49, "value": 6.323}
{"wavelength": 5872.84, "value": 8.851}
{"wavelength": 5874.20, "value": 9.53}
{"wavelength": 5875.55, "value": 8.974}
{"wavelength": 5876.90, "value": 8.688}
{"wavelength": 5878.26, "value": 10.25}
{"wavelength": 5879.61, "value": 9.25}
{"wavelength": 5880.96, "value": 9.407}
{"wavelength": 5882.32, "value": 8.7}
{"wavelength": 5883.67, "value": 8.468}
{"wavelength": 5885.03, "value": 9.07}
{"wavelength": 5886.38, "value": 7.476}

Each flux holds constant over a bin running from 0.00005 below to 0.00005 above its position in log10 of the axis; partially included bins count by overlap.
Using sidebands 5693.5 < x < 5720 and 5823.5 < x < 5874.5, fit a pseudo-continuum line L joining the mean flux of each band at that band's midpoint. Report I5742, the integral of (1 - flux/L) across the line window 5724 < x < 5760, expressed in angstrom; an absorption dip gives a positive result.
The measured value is -1.7 angstrom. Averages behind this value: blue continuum 8.71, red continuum 9.25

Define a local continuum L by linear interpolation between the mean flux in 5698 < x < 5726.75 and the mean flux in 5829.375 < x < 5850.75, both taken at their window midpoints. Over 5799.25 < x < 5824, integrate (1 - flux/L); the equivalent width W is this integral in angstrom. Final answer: 0.2 angstrom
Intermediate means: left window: 9.08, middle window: 9.4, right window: 9.57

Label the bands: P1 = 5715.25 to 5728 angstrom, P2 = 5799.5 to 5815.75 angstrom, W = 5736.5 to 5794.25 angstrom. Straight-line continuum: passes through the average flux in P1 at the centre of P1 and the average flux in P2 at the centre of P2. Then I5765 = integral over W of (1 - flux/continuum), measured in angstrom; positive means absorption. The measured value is 3.4 angstrom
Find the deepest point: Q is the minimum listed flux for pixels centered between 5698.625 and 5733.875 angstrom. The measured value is 7.084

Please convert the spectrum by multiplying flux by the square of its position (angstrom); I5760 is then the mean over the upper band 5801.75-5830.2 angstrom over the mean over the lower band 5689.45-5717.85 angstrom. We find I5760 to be 1.1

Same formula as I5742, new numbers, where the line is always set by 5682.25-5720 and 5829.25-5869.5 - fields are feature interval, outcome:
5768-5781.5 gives -1.0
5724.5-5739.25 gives -1.2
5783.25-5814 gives -0.4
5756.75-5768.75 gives -0.8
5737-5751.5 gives -0.4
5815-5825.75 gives 0.1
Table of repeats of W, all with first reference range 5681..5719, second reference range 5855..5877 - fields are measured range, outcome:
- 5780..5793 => 0.16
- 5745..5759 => -0.34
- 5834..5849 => -1.48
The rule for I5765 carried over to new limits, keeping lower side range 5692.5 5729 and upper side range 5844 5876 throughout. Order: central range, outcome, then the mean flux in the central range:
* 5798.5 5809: -0.7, 9.74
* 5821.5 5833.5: 0.0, 9.17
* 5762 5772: -0.7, 9.74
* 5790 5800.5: -0.2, 9.34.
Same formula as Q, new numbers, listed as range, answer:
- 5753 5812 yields 4.021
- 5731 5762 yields 6.828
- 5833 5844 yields 8.42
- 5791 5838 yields 6.624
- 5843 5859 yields 6.949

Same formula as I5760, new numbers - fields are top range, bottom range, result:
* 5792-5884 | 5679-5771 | 1.06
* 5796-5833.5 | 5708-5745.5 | 1.04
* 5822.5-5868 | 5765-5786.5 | 1.05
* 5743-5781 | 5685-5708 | 1.10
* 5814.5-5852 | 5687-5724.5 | 1.10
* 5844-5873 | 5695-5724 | 1.10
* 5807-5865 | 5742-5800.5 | 1.03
